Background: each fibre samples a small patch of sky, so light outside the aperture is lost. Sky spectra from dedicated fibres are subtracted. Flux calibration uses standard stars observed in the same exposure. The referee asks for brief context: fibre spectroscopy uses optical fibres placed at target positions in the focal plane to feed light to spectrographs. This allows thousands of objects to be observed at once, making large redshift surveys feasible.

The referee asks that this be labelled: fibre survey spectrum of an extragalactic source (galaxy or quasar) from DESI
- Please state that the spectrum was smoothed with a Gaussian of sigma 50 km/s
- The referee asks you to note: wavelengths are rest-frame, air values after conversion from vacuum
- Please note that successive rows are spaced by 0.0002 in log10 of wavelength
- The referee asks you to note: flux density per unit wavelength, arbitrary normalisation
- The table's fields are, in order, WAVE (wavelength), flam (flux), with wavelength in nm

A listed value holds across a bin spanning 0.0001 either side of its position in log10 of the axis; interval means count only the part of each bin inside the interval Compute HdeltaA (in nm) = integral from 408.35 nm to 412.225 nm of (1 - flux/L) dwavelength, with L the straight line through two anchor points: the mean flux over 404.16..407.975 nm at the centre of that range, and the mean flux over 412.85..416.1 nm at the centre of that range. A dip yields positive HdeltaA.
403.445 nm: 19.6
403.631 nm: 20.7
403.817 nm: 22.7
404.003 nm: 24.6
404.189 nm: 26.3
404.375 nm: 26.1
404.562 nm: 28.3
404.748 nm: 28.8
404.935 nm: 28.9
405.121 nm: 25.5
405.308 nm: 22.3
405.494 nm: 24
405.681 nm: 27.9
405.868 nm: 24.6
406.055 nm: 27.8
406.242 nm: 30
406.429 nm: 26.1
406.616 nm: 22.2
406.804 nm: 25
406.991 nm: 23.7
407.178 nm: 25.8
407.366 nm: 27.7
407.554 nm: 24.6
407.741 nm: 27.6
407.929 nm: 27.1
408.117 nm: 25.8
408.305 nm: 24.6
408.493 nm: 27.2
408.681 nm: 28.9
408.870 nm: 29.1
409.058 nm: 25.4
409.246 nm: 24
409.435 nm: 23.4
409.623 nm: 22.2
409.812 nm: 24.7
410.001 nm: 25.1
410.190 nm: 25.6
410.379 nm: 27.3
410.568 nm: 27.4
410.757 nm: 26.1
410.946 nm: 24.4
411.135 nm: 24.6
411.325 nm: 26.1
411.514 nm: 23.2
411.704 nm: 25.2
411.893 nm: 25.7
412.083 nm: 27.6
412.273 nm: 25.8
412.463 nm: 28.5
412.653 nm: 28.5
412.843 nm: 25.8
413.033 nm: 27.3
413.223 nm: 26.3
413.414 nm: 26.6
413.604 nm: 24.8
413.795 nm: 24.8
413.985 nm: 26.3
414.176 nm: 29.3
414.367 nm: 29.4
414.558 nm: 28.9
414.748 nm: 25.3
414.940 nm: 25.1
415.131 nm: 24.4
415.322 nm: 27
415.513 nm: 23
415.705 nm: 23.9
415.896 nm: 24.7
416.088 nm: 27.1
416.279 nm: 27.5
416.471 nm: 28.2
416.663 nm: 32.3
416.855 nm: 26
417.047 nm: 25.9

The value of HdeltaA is 0.073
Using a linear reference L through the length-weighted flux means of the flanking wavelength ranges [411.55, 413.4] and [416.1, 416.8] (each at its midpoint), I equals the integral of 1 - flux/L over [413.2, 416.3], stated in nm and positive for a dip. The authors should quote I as 0.20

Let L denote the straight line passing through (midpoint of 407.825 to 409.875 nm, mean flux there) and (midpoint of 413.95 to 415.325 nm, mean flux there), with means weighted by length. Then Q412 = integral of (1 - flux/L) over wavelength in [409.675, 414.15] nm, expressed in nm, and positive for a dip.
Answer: 0.06 nm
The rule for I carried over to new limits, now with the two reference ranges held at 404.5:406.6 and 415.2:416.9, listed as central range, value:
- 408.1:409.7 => 0.06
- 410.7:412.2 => 0.07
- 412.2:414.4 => -0.02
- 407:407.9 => 0.01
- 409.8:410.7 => 0.02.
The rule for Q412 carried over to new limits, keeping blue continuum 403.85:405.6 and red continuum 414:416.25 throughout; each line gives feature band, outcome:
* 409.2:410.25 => 0.08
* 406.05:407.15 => 0.02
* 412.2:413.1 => -0.04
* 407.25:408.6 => -0.02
